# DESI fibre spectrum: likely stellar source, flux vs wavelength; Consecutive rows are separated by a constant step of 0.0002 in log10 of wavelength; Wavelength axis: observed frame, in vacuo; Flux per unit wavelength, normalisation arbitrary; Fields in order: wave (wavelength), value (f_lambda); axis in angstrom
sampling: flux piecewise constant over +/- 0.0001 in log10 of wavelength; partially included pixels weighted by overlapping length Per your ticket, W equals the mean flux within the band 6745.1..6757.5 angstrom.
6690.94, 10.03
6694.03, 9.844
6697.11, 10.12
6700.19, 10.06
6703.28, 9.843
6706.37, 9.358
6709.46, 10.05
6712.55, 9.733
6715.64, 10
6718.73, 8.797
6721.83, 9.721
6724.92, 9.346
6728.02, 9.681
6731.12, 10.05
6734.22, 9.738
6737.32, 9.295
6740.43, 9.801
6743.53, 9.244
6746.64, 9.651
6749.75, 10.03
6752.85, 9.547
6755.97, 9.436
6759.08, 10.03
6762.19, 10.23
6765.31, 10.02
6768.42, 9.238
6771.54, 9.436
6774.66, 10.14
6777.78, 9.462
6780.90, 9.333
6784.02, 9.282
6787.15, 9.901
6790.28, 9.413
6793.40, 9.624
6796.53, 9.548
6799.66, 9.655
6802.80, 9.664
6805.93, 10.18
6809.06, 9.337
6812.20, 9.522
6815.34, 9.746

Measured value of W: 9.66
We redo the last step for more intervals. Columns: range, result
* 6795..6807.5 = 9.76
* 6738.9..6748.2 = 9.56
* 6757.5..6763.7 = 10.1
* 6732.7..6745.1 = 9.52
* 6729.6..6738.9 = 9.69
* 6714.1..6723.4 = 9.51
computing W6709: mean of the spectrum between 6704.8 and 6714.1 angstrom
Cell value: 9.71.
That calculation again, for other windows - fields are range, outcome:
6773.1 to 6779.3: 9.8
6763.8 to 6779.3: 9.66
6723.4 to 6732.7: 9.69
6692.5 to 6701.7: 10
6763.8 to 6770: 9.63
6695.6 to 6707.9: 9.84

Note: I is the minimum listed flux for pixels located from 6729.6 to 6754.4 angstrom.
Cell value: 9.244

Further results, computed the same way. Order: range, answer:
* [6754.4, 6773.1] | 9.238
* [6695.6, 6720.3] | 8.797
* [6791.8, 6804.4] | 9.548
